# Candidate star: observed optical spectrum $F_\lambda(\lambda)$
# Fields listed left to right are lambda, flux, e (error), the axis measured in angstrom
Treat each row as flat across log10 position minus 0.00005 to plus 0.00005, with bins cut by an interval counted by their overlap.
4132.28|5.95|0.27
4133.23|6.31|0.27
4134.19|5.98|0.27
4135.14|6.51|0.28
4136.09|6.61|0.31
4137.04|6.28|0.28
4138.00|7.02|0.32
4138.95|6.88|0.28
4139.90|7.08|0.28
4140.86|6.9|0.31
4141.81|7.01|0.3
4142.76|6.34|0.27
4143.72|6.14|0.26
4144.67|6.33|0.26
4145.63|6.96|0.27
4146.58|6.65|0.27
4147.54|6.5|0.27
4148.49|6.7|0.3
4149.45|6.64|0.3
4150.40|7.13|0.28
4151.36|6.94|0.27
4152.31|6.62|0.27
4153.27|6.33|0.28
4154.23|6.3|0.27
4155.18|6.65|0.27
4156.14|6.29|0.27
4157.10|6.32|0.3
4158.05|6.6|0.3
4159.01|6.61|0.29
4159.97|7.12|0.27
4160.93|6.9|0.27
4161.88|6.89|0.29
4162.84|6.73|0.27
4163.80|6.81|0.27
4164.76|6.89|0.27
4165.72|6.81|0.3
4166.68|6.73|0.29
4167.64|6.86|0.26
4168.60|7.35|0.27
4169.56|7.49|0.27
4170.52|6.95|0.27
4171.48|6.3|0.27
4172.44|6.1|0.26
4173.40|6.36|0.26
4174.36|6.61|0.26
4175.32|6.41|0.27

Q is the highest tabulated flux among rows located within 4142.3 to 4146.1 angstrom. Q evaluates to 6.96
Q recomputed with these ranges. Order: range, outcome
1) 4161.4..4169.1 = 7.35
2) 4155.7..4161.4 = 7.12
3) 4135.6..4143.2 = 7.08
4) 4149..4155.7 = 7.13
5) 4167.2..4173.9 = 7.49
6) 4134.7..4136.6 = 6.61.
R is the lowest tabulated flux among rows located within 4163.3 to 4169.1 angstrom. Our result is 6.73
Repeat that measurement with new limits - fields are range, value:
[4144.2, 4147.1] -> 6.33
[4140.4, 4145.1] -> 6.14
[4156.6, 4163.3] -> 6.32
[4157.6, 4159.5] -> 6.6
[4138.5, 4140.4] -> 6.88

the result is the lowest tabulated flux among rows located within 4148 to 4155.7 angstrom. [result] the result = 6.3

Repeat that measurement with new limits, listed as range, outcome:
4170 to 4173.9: 6.1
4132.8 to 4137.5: 5.98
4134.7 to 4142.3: 6.28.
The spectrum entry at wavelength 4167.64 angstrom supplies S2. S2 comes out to 6.86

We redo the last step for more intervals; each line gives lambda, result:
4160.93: 6.9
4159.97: 7.12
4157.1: 6.32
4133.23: 6.31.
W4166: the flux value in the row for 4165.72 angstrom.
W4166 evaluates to 6.81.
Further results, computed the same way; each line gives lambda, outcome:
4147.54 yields 6.5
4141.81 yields 7.01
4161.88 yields 6.89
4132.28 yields 5.95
